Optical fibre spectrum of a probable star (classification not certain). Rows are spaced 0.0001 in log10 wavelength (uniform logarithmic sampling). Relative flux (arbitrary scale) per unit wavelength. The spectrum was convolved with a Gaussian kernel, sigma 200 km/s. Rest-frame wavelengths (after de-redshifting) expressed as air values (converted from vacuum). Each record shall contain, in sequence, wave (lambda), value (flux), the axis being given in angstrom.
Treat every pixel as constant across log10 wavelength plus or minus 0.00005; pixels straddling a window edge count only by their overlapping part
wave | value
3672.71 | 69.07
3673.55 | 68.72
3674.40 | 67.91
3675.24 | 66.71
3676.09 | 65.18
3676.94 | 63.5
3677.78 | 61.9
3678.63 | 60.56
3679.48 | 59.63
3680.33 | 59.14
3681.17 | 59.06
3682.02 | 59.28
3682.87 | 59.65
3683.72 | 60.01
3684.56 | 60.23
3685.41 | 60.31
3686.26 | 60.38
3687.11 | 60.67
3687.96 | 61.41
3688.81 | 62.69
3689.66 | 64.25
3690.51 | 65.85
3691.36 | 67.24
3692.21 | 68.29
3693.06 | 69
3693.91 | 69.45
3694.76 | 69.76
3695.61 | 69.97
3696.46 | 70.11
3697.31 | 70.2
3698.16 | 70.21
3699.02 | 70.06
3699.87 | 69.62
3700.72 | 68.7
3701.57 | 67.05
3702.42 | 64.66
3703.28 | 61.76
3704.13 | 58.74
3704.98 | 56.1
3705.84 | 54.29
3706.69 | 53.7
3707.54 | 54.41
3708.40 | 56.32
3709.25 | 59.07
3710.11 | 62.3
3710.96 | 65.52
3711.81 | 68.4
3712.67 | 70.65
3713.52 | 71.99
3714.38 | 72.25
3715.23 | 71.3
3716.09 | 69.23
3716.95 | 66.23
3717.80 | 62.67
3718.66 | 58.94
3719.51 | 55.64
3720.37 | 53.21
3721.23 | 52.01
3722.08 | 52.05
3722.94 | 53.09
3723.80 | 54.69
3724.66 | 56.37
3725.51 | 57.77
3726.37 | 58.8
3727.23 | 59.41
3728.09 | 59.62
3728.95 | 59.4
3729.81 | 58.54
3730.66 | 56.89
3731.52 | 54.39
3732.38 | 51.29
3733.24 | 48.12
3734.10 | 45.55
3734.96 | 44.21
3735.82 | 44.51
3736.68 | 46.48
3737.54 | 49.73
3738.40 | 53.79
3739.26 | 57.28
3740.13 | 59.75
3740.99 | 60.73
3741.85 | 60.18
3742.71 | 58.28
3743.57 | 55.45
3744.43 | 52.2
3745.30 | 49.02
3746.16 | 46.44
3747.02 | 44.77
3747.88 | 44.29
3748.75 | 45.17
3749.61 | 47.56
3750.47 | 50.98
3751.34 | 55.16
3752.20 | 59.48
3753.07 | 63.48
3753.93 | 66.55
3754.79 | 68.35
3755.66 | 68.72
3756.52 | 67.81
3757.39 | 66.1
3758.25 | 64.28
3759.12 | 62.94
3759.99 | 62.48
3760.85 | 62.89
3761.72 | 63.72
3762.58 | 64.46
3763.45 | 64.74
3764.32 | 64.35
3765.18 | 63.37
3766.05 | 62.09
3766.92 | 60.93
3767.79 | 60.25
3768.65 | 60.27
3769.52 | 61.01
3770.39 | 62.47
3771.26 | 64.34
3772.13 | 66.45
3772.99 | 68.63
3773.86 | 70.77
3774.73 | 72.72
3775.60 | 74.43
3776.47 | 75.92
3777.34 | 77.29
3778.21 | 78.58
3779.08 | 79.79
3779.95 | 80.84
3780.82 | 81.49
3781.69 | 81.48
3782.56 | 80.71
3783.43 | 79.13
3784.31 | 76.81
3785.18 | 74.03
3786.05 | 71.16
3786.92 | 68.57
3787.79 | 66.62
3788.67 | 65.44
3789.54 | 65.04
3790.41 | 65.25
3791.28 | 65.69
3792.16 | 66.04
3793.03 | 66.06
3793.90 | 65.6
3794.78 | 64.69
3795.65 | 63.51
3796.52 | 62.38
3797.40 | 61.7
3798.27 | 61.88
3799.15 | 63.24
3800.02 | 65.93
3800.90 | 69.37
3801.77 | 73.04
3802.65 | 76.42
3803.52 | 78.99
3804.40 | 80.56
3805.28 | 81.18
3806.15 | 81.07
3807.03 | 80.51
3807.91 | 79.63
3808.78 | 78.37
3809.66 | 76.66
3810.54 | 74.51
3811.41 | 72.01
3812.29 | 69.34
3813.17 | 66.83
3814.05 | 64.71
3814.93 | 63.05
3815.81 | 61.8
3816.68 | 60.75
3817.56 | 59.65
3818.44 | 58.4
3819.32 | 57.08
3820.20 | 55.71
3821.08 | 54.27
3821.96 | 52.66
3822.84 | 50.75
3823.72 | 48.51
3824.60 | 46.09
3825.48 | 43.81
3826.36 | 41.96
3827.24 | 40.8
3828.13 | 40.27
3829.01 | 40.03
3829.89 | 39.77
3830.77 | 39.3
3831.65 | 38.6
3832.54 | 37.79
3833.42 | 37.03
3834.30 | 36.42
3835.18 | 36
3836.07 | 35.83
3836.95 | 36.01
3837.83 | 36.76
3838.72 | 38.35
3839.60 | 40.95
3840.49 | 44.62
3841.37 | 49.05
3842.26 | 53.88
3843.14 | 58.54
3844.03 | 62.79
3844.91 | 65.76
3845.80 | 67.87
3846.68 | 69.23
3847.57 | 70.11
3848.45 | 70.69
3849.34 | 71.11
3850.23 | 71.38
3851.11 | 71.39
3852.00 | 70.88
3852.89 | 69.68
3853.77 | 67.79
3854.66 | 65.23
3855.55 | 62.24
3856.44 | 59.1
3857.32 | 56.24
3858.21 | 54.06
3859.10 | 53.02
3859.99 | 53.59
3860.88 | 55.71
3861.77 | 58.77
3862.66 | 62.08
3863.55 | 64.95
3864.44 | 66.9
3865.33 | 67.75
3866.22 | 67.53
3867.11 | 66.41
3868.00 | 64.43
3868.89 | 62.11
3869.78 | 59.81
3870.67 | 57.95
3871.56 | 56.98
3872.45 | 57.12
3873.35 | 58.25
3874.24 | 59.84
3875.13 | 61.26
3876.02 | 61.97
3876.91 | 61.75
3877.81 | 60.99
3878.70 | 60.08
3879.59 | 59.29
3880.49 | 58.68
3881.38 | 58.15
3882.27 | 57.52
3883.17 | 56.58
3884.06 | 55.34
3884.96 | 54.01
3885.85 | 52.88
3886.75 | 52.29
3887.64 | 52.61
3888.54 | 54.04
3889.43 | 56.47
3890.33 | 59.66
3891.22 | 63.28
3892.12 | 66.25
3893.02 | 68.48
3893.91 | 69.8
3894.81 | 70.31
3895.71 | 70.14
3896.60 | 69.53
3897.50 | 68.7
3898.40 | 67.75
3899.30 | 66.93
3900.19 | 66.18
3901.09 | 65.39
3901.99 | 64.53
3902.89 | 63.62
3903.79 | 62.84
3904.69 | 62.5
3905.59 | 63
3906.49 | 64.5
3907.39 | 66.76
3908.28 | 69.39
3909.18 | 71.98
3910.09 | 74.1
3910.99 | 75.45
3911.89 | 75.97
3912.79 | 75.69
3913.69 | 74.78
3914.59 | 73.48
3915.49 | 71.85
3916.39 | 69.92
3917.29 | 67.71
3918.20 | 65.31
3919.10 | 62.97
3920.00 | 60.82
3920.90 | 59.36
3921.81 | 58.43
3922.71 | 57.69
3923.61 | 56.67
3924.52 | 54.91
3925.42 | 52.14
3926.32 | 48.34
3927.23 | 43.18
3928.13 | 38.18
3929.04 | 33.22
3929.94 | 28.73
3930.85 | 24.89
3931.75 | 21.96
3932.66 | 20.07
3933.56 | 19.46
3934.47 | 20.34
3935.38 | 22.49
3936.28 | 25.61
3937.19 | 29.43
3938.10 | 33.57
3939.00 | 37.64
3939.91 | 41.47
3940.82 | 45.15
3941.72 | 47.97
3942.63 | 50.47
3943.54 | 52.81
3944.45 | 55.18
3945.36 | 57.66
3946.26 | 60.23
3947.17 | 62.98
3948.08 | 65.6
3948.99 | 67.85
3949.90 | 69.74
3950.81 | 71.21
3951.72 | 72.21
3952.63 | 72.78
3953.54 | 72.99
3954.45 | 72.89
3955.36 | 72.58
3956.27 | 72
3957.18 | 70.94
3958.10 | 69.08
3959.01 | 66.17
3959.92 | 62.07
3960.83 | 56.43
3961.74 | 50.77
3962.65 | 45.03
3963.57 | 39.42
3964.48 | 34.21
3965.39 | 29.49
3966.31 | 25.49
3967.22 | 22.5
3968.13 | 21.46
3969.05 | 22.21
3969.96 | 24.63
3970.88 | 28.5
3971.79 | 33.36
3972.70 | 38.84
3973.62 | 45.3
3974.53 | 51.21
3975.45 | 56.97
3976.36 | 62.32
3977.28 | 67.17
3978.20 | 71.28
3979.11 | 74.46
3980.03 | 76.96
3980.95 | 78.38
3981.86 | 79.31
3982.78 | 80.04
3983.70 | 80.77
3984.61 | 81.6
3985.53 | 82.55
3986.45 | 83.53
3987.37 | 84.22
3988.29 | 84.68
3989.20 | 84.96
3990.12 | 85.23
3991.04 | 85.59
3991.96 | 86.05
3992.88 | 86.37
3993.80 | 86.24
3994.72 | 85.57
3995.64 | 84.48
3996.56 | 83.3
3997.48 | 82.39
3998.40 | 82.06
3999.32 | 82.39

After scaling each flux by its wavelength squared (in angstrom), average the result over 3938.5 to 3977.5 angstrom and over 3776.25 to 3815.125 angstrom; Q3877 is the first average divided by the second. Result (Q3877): 0.8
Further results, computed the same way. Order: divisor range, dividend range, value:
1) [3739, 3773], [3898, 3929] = 1.16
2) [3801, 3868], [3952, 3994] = 1.13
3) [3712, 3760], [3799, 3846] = 1.03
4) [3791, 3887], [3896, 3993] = 1.03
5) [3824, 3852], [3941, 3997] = 1.35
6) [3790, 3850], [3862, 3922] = 1.13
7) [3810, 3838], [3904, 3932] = 1.24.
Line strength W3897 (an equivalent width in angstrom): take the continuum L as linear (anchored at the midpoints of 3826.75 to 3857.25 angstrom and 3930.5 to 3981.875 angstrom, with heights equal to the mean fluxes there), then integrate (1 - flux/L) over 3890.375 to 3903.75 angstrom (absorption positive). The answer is -4.0 angstrom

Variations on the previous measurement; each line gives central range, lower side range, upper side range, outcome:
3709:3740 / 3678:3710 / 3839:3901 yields 2.43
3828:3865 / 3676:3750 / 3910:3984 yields 0.92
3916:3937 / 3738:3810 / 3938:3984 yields 5.03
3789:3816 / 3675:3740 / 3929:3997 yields -4.86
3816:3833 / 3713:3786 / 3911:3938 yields 2.53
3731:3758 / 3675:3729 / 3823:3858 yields 2.19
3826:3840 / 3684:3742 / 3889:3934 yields 5.02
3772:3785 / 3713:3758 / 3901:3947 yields -4.82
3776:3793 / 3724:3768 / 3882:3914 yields -4.19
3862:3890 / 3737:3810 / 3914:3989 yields -0.18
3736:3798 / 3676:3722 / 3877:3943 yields -3.14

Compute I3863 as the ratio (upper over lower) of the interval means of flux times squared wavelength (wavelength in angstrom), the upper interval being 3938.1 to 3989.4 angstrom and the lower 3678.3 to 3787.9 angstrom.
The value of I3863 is 1.1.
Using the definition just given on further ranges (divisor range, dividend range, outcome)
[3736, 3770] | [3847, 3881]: 1.14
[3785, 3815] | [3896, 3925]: 1.01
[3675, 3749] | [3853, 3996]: 1.11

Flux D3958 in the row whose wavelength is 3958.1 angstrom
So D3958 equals 69.08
